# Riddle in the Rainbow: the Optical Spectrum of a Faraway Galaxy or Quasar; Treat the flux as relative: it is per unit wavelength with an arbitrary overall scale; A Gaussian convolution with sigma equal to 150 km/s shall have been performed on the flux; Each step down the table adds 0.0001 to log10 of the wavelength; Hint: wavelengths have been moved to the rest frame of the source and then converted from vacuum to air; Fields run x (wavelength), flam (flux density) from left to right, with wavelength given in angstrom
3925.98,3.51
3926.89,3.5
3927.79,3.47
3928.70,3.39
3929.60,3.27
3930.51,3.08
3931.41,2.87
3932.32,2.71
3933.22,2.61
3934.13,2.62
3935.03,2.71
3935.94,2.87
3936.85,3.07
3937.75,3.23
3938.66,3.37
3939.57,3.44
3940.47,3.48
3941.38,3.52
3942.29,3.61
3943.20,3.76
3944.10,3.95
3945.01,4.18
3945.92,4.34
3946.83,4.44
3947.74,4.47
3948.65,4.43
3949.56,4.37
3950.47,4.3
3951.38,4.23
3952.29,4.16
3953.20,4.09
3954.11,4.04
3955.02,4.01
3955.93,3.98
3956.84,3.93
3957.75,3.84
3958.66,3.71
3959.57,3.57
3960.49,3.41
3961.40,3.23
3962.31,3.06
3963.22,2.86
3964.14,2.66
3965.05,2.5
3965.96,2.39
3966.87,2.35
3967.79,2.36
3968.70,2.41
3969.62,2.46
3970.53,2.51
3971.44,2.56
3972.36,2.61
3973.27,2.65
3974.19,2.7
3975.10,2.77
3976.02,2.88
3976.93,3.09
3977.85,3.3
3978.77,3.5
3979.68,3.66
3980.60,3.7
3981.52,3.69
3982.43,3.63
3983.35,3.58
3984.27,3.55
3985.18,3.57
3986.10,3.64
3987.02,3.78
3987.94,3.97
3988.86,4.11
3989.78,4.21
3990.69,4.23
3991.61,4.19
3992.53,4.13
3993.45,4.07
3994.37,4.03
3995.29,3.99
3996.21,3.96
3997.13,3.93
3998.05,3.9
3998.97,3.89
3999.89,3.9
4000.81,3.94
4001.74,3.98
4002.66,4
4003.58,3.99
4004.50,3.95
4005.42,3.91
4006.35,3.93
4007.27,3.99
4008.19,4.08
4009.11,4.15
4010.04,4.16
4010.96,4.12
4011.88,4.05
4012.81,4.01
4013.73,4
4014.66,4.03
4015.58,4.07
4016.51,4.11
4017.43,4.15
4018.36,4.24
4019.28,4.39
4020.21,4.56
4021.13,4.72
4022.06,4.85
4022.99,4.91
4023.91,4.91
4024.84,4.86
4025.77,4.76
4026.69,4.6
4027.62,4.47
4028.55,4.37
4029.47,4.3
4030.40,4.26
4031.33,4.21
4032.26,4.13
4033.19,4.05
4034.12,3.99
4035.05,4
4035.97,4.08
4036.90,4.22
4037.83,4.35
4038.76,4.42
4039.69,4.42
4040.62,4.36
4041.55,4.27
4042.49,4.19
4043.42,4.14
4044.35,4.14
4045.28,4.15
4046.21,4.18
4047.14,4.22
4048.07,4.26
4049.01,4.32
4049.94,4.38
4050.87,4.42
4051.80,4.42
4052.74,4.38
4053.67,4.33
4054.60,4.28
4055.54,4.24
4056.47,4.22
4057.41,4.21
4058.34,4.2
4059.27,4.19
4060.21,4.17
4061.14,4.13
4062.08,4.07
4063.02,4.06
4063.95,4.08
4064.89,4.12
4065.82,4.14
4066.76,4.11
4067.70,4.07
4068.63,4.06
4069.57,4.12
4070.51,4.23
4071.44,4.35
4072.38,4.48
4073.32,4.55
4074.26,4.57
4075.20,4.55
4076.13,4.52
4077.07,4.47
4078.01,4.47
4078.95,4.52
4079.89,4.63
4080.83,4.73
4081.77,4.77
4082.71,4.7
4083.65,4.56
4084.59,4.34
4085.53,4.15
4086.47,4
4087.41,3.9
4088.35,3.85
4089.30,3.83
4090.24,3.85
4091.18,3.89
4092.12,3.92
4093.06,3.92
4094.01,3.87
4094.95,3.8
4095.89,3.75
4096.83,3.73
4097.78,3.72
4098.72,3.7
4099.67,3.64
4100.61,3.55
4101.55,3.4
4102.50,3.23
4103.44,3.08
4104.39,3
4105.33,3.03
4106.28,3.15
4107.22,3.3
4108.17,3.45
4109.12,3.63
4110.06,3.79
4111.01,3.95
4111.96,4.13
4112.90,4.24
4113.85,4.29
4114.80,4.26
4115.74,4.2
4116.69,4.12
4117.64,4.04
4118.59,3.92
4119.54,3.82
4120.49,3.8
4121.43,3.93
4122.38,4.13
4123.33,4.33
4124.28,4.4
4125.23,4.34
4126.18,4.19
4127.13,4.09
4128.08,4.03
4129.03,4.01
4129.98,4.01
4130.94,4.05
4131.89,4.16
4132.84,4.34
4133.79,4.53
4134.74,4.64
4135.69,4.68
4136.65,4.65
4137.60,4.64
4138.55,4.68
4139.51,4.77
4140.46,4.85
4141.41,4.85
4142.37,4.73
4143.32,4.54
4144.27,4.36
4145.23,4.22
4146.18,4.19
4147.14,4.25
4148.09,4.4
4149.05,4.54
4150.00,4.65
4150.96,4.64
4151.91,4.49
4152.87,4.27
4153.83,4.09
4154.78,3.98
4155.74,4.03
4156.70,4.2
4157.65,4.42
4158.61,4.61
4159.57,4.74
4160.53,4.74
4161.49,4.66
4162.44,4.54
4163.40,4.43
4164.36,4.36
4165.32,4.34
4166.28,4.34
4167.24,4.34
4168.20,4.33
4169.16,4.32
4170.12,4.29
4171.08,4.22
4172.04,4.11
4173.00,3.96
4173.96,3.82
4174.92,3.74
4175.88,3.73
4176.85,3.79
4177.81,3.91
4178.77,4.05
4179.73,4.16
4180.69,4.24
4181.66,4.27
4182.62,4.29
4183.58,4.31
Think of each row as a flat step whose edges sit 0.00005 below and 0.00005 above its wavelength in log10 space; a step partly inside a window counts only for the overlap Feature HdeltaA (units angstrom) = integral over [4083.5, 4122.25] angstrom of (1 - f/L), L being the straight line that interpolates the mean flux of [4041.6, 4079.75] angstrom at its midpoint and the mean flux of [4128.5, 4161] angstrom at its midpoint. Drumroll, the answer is 4.98 angstrom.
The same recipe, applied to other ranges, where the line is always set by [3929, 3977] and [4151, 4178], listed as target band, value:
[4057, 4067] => -0.9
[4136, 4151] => -1.4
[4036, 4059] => -3.3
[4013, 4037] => -4.7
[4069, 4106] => -1.2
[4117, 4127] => -0.1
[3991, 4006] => -2.0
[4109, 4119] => -0.1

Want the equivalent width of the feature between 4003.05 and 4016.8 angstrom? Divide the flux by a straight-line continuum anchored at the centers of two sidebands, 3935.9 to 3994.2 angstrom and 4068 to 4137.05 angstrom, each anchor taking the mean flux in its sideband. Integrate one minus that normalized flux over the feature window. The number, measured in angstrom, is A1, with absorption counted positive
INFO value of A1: -1.29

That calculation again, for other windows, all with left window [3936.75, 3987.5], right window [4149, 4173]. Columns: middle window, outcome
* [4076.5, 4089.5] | -1.2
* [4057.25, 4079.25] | -1.8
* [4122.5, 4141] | -0.6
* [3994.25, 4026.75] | -4.6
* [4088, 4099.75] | 0.7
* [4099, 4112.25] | 2.2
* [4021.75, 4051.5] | -4.4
